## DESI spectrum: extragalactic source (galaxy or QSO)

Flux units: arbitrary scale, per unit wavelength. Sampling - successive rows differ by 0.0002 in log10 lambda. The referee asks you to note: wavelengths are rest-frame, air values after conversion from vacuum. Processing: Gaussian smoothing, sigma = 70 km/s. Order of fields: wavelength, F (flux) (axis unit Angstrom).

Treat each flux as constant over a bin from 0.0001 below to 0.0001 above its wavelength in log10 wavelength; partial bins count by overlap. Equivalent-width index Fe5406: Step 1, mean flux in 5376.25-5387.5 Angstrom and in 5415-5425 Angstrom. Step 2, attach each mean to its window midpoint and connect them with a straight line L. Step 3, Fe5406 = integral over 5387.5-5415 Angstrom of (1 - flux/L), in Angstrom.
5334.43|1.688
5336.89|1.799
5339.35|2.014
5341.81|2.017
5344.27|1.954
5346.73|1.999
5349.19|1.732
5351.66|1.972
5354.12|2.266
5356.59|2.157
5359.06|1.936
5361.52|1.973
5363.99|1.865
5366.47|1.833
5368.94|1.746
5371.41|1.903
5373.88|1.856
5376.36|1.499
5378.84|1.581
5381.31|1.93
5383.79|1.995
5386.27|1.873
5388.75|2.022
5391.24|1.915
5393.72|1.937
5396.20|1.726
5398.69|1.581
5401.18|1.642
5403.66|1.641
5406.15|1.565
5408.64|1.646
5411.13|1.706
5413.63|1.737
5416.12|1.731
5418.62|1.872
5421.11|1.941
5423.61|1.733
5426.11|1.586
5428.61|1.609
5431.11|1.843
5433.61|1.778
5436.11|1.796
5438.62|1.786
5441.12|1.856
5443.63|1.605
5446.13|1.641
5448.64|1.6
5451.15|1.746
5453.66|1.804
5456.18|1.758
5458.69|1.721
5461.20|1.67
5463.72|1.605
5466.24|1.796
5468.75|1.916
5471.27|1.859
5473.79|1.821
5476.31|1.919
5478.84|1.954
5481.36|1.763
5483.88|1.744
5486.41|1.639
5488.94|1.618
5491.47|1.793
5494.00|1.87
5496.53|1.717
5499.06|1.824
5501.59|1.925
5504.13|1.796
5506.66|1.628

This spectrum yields 1.1 Angstrom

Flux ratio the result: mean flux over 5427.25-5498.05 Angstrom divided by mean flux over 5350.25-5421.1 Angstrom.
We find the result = 0.96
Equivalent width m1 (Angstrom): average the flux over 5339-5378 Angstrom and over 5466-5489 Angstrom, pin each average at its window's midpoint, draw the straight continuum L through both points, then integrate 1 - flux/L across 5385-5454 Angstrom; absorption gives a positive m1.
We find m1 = 4.3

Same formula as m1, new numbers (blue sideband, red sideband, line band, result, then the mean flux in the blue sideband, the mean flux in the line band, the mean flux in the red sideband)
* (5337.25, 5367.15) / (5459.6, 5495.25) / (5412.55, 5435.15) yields 1.3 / 1.97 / 1.76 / 1.78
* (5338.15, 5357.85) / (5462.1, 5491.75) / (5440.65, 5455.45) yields 1.1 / 2.01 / 1.7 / 1.78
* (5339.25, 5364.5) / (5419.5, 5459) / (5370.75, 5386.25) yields 1.0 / 1.99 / 1.8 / 1.74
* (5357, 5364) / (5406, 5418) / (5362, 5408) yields 1.3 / 1.96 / 1.78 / 1.7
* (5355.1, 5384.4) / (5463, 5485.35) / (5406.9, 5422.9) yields 0.7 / 1.86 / 1.76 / 1.82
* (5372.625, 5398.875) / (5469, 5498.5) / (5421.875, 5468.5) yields 2.1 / 1.82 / 1.73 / 1.8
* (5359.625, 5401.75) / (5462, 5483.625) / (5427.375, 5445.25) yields 0.7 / 1.82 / 1.75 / 1.82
